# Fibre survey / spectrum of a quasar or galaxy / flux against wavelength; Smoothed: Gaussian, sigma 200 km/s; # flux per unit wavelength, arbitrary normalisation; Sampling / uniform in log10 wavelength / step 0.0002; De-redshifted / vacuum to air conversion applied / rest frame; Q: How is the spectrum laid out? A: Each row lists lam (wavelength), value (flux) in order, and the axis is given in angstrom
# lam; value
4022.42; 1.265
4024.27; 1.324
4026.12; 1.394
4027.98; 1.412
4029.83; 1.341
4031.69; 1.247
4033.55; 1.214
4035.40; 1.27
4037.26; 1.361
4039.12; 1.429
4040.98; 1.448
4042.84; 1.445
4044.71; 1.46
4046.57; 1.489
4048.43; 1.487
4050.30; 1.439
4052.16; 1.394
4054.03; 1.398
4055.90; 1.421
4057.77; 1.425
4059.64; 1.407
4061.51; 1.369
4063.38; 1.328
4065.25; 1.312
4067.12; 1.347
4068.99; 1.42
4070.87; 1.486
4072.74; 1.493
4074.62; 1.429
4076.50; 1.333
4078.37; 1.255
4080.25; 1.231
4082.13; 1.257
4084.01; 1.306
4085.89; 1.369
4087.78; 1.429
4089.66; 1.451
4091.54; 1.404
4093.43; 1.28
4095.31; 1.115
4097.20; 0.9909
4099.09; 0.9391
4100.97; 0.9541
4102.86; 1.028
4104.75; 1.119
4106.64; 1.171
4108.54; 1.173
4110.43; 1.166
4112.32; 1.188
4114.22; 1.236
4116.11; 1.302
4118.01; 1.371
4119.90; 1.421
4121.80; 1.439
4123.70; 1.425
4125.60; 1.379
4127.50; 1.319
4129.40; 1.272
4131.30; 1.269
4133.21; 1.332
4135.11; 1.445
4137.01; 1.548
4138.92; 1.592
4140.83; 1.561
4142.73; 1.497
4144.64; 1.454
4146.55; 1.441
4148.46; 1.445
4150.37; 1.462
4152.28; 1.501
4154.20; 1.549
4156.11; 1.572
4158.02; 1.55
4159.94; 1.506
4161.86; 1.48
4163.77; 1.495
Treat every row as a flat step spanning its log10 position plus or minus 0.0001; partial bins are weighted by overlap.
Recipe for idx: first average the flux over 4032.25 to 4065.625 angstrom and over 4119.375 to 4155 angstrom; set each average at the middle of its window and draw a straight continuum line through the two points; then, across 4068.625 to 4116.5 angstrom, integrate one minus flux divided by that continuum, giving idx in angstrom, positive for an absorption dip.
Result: 5.7 angstrom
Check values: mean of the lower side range 1.39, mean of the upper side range 1.44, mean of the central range 1.25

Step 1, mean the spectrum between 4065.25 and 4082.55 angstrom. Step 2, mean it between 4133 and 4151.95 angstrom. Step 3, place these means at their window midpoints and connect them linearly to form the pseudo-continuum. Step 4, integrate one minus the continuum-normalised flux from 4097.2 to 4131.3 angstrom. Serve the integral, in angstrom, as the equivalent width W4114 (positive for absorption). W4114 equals 5.0 angstrom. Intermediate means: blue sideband 1.36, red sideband 1.48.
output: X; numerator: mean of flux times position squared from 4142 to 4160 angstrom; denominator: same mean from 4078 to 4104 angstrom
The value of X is 1.27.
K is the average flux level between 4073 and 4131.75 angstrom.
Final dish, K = 1.26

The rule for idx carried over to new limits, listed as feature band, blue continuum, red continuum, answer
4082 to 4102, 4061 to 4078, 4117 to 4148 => 2.5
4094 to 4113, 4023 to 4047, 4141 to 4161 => 4.7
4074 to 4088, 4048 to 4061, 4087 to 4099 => -0.2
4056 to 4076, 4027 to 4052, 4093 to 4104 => -2.8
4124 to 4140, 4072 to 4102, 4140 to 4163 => 0.4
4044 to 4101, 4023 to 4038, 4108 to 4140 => -0.4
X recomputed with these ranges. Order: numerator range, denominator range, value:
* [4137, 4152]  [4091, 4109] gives 1.38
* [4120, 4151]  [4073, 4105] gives 1.18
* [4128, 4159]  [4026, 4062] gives 1.11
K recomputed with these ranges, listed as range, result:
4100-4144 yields 1.31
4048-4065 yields 1.4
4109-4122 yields 1.29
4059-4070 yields 1.36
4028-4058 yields 1.39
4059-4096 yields 1.35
